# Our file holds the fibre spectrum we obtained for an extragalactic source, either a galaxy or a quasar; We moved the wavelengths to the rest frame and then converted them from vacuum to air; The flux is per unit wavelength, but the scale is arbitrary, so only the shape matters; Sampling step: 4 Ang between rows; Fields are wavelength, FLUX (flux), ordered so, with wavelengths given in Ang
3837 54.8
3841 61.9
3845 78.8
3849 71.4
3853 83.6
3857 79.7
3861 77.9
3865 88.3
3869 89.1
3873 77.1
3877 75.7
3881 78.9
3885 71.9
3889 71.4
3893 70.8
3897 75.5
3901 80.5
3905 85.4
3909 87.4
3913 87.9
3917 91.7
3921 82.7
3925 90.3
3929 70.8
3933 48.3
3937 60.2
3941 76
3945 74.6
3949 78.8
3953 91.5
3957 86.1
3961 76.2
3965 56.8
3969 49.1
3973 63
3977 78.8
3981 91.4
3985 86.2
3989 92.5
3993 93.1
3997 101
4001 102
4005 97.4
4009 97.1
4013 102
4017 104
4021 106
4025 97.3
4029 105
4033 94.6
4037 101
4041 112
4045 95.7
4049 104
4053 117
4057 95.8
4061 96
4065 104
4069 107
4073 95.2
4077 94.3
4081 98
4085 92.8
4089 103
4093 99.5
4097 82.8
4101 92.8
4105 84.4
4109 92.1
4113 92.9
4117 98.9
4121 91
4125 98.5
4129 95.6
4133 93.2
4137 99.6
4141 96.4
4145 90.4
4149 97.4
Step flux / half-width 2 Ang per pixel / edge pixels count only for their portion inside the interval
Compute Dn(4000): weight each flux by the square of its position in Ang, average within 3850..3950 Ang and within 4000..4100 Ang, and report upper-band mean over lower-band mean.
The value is 1.38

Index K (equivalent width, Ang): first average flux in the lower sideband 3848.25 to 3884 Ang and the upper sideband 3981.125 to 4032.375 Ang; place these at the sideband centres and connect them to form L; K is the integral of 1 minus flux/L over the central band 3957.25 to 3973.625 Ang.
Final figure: 5.13 Ang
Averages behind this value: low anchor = 80.3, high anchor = 98.3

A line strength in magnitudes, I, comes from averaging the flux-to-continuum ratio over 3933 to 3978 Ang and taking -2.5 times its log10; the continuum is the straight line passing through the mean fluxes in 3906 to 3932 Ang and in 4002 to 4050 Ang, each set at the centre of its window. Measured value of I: 0.26 mag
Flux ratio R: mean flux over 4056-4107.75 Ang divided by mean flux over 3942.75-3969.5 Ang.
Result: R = 1.28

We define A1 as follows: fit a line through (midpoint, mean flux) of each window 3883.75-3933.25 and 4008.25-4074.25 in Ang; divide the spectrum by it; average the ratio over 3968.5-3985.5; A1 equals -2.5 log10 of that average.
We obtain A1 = 0.22 mag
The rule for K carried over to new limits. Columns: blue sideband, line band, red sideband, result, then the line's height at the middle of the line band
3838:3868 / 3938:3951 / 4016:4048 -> 2.1 Ang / 89.8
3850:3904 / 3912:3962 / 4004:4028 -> 5.8 Ang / 88.2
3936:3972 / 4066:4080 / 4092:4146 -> -1.9 Ang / 87.5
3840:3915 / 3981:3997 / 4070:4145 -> -1.0 Ang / 86.4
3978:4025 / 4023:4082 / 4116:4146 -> -2.9 Ang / 96.5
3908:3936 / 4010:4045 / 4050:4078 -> -2.3 Ang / 95.8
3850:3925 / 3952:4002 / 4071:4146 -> 2.9 Ang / 86.4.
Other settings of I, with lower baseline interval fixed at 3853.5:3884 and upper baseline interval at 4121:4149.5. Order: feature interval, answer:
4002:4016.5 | -0.13 mag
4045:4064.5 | -0.13 mag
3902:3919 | -0.06 mag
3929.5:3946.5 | 0.29 mag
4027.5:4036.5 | -0.11 mag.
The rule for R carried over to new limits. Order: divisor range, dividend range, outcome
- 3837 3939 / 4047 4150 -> 1.25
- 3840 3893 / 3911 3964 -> 1.00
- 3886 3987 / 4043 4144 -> 1.27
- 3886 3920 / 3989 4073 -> 1.25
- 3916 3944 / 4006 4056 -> 1.39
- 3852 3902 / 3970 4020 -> 1.17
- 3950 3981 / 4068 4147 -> 1.30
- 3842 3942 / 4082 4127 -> 1.20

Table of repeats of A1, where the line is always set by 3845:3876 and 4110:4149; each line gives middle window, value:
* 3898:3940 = 0.07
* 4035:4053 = -0.16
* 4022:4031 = -0.14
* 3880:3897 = 0.13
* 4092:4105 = 0.04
